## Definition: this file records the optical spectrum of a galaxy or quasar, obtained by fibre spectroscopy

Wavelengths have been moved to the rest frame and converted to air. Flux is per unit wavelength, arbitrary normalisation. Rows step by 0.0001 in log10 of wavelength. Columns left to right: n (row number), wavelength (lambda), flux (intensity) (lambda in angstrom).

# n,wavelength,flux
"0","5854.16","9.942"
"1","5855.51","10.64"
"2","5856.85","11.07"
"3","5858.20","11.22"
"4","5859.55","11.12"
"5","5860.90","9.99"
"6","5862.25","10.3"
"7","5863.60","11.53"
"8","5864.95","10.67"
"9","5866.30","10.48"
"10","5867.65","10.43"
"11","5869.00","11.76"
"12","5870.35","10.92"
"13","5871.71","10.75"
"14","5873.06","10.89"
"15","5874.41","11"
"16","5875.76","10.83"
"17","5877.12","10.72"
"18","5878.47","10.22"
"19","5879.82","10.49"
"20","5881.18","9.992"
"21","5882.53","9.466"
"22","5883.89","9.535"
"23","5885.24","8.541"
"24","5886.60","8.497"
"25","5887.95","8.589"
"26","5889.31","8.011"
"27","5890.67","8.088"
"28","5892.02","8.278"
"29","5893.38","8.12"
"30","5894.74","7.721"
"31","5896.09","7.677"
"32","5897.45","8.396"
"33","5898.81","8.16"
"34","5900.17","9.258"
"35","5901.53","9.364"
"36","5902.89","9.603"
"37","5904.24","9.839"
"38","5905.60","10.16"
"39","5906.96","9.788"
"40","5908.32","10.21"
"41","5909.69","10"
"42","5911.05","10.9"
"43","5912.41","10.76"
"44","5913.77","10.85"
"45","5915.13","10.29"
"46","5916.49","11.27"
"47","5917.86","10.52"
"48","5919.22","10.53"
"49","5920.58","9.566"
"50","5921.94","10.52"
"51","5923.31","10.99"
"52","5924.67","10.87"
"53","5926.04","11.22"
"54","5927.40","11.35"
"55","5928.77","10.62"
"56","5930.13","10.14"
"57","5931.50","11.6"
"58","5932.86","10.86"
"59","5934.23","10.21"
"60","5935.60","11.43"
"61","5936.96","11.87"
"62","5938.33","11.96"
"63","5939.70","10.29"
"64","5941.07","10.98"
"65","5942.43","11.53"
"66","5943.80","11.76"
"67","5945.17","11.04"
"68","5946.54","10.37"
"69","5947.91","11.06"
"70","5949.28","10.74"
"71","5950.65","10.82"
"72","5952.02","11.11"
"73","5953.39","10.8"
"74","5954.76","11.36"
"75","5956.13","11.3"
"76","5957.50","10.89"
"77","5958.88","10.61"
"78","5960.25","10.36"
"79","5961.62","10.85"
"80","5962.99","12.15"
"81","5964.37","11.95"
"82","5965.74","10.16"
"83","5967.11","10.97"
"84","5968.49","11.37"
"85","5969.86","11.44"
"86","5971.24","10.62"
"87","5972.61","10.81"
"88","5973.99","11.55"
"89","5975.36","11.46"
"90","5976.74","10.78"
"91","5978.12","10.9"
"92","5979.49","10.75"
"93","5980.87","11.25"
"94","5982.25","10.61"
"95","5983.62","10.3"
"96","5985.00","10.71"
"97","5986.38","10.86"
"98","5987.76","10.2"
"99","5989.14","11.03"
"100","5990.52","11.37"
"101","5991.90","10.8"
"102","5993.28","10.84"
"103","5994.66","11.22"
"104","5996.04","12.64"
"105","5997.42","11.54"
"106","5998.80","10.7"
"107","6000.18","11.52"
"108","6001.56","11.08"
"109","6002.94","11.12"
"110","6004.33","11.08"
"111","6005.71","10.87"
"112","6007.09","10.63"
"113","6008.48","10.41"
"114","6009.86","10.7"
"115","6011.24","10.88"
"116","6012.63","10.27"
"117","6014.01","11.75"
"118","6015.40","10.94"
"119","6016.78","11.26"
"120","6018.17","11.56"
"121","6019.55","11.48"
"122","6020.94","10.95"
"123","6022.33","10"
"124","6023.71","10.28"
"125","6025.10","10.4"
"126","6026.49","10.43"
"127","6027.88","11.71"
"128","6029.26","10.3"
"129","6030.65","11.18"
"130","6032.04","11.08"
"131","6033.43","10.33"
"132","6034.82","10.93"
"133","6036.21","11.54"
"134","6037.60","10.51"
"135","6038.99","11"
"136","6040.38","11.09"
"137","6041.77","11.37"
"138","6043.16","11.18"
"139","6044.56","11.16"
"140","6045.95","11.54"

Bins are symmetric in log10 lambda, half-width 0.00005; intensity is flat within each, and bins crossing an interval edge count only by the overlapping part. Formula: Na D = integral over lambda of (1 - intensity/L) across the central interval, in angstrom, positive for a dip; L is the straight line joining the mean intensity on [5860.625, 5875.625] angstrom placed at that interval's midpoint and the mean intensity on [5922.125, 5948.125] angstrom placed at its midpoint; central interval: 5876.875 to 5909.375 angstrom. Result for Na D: 5.4 angstrom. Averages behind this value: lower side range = 10.8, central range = 9.1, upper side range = 11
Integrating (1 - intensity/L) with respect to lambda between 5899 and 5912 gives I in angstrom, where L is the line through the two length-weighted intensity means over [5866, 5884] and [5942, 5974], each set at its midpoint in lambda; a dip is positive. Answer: 1.1 angstrom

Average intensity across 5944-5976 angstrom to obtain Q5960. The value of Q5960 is 11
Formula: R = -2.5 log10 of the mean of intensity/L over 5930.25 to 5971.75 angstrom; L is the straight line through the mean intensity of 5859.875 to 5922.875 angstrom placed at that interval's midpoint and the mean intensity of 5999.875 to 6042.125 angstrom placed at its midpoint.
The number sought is -0.07 mag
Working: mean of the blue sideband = 9.87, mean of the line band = 11.1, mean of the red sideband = 10.9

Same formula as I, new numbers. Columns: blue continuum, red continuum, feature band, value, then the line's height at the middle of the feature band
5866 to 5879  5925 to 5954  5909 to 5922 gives 0.5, 11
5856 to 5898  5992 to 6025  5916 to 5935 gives -0.8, 10.3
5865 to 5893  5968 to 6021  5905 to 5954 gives -2.0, 10.4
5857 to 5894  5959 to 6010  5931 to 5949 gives -0.9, 10.6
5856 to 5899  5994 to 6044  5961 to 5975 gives -0.8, 10.6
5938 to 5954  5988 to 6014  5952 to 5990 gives 0.2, 11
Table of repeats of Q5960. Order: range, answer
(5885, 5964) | 10.3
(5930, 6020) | 11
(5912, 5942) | 10.9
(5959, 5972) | 11.1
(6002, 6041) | 10.9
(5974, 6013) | 11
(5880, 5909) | 8.95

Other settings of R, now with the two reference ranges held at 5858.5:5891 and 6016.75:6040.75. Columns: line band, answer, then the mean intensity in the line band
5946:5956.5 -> -0.04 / 10.9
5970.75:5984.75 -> -0.03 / 10.9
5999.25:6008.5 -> -0.02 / 11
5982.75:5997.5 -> -0.03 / 11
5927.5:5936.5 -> -0.05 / 10.9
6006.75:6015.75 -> 0.00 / 10.8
